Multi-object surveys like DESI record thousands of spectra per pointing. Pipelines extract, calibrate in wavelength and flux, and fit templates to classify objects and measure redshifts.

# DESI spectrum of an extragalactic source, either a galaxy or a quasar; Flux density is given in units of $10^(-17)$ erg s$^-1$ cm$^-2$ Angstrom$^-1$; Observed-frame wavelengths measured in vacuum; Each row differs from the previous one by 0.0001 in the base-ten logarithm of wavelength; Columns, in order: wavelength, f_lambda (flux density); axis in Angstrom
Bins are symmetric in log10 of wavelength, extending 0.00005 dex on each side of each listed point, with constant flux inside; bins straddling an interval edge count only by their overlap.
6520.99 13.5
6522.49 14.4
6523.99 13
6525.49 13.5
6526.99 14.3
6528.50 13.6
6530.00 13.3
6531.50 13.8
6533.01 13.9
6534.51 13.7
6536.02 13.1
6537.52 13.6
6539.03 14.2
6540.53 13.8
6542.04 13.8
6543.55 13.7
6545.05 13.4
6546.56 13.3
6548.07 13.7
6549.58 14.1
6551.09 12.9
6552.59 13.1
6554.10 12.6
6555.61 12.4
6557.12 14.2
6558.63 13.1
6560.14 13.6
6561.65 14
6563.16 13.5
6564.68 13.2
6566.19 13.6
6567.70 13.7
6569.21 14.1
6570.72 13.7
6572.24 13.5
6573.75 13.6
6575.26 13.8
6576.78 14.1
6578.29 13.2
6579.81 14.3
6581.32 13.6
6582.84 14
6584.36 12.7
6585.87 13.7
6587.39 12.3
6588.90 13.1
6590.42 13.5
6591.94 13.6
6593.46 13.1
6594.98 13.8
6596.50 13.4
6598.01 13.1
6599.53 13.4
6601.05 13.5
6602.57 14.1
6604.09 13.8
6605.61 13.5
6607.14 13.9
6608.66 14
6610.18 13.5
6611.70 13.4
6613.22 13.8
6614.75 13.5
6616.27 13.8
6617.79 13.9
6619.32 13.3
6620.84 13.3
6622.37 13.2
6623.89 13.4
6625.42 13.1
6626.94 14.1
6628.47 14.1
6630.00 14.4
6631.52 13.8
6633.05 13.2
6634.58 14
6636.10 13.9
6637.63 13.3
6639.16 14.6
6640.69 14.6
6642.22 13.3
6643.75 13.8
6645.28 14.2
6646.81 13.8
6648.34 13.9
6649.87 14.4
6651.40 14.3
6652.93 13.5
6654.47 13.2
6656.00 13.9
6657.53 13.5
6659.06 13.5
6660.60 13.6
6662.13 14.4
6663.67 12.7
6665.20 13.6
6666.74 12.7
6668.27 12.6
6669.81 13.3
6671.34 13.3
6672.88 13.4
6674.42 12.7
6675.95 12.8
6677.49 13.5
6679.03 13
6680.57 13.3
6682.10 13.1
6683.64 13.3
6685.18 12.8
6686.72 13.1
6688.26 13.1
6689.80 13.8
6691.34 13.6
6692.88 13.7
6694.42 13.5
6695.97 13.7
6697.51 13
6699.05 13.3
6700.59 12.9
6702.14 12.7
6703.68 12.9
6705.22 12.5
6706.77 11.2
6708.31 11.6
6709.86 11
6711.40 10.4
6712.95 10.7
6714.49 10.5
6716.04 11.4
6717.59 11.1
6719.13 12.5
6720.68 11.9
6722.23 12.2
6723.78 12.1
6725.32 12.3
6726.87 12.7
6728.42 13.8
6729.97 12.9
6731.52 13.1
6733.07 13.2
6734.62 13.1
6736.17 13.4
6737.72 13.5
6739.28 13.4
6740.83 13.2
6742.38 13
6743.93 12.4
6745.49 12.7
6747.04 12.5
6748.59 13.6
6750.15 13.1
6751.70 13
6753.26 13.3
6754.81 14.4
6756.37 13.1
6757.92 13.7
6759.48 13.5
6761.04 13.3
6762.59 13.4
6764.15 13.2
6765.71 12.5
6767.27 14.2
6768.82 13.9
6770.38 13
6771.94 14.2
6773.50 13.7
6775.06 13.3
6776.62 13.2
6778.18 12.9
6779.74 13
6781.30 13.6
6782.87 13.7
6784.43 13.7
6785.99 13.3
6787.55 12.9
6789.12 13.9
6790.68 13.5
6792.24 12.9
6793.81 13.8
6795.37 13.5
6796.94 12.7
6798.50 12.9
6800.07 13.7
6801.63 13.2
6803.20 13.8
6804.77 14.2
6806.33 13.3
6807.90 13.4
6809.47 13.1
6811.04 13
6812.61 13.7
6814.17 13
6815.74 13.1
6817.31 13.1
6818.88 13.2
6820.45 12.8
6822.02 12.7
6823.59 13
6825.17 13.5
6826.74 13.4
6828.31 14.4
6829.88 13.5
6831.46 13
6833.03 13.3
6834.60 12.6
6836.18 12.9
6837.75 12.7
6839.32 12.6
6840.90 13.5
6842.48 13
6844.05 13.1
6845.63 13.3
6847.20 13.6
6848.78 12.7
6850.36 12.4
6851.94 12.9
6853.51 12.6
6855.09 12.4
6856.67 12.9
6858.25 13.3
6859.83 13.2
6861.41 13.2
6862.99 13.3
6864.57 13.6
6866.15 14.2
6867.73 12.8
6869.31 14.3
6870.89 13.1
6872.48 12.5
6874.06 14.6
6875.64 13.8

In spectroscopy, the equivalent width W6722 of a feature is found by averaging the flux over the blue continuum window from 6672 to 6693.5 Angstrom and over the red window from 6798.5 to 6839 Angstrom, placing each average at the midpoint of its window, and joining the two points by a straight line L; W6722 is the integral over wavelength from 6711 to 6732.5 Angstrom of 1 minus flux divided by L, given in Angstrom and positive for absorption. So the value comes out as 1.99 Angstrom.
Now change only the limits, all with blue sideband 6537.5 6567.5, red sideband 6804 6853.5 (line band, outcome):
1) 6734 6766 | 0.08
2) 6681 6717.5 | 2.25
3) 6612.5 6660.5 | -1.33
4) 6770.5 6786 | -0.27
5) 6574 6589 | -0.05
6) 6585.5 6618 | -0.23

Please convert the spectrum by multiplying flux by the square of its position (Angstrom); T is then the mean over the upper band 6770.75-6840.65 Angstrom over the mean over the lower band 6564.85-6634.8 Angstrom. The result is 1.04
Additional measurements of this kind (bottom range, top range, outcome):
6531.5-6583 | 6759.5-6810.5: 1.06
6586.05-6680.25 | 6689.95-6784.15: 0.98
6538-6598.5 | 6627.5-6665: 1.05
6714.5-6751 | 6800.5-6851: 1.07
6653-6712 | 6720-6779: 1.03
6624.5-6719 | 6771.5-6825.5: 1.05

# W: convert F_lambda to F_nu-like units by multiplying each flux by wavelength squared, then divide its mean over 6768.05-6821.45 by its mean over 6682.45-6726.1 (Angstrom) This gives 1.11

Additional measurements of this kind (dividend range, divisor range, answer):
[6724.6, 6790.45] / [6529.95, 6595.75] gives 1.04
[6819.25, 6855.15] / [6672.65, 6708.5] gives 1.05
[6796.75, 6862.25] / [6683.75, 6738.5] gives 1.08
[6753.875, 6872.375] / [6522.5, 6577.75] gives 1.06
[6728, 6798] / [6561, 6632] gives 1.03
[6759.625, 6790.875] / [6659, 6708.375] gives 1.05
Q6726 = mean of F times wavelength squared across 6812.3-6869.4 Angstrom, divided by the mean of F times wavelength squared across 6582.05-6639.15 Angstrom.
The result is 1.04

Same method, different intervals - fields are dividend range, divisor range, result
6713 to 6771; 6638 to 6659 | 0.95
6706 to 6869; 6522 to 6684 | 1.02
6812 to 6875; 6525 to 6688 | 1.04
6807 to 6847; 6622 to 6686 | 1.02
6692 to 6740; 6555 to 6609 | 0.96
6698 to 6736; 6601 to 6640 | 0.92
